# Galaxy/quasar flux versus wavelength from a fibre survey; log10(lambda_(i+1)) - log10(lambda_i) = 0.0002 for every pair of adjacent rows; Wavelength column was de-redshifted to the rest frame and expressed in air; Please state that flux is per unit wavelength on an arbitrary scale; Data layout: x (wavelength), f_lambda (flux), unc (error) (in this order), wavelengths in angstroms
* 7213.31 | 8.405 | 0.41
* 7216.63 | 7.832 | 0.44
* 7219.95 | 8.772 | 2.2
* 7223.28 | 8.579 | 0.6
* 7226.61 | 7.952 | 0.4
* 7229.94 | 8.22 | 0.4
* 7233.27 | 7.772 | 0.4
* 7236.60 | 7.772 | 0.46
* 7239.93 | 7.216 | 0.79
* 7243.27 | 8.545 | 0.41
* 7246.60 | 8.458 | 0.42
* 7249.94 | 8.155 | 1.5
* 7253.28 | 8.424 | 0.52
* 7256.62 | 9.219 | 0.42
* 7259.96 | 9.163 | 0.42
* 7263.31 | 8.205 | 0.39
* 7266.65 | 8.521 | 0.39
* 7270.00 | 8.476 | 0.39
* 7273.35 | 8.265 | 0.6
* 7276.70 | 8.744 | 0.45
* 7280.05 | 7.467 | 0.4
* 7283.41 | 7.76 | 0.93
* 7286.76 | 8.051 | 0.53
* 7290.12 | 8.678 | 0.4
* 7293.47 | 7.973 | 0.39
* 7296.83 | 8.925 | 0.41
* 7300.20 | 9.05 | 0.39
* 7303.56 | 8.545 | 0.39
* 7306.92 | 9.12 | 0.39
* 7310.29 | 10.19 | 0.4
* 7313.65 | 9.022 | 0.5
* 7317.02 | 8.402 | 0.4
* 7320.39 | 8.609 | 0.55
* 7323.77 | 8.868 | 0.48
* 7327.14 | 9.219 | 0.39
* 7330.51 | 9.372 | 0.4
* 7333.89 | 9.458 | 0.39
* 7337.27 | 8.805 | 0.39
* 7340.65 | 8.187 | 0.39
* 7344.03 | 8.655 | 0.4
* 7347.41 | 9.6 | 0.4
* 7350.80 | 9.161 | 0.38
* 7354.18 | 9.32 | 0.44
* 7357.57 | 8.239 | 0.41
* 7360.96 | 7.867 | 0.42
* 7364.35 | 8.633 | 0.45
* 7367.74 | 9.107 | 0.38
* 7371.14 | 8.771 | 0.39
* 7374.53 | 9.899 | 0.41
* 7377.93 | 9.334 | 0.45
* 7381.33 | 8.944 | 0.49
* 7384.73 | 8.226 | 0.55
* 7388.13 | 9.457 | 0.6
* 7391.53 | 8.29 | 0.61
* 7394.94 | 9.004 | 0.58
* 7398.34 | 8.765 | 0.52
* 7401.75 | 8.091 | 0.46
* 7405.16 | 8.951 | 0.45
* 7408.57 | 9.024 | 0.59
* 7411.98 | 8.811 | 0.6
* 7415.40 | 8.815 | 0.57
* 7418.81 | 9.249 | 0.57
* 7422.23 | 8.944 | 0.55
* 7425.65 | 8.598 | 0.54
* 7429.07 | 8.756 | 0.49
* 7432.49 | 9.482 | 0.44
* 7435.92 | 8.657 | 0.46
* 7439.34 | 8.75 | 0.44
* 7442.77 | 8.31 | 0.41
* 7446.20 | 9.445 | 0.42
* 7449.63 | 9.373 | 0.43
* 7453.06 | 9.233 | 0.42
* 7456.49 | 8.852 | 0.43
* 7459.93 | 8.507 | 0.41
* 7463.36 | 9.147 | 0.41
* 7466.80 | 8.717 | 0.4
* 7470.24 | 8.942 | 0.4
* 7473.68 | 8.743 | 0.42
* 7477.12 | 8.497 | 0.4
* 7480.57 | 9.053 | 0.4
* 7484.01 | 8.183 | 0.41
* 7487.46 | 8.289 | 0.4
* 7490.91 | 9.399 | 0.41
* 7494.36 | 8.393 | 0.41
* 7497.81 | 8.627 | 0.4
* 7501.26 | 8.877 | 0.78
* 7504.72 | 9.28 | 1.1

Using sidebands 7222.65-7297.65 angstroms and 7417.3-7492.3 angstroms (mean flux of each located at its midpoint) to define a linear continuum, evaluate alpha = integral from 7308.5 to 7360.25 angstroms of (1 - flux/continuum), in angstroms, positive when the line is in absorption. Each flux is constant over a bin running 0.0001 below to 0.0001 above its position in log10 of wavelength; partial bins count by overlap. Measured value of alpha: -3.0 angstroms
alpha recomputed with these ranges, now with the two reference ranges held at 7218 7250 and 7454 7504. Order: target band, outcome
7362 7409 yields -2.0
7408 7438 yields -1.1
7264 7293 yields 0.1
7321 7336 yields -1.4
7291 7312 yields -1.6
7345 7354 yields -0.9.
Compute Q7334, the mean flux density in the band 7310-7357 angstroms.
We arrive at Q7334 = 9.01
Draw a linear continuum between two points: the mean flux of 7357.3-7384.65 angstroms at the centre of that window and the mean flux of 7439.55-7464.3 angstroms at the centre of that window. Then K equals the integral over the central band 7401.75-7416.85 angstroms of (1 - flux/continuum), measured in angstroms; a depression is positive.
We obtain 0.2 angstroms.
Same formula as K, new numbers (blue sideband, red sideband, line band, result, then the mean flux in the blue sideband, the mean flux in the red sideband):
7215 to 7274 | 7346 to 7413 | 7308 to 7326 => -0.9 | 8.31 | 8.87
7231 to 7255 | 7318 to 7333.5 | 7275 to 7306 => 0.9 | 8.06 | 9.02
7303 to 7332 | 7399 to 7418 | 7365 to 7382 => -0.6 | 9.06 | 8.76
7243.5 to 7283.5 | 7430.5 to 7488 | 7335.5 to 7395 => -1.4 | 8.43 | 8.84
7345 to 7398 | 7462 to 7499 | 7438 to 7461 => -0.4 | 8.92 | 8.72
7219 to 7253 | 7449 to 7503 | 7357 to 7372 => -0.1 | 8.14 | 8.79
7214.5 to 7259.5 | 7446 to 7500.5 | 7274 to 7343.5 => -2.4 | 8.25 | 8.82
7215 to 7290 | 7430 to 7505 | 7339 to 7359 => -0.8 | 8.26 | 8.84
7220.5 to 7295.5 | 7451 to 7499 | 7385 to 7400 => -0.4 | 8.27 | 8.76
